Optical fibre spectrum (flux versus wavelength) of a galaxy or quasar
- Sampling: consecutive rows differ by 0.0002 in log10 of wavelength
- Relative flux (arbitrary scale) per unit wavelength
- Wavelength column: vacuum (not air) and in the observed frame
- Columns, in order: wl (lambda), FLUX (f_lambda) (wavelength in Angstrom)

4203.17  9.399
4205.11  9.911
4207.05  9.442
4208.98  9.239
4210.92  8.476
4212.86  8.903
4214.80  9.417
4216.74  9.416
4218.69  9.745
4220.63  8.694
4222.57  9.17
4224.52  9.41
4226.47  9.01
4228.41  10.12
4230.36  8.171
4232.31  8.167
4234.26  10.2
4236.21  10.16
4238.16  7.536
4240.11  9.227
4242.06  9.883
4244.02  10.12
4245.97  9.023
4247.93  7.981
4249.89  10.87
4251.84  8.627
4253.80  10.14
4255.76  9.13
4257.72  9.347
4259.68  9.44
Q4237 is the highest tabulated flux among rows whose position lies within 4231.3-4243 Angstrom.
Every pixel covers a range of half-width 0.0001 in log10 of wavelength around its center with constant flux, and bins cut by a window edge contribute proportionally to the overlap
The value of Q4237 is 10.2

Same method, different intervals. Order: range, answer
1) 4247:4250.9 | 10.87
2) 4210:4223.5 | 9.745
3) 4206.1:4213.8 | 9.442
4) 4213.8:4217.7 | 9.417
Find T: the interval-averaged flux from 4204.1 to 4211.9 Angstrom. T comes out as 9.27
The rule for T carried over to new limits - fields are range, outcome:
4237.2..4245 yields 9.2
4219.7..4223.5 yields 8.94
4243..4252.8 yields 9.33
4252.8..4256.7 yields 9.63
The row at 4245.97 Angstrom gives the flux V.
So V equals 9.023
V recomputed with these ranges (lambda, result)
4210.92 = 8.476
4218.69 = 9.745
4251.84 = 8.627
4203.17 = 9.399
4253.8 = 10.14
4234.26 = 10.2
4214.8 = 9.417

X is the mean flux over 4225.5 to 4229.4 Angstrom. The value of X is 9.57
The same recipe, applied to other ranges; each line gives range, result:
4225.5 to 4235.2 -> 9.13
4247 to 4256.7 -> 9.36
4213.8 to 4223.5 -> 9.29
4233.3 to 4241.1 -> 9.29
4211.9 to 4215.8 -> 9.17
